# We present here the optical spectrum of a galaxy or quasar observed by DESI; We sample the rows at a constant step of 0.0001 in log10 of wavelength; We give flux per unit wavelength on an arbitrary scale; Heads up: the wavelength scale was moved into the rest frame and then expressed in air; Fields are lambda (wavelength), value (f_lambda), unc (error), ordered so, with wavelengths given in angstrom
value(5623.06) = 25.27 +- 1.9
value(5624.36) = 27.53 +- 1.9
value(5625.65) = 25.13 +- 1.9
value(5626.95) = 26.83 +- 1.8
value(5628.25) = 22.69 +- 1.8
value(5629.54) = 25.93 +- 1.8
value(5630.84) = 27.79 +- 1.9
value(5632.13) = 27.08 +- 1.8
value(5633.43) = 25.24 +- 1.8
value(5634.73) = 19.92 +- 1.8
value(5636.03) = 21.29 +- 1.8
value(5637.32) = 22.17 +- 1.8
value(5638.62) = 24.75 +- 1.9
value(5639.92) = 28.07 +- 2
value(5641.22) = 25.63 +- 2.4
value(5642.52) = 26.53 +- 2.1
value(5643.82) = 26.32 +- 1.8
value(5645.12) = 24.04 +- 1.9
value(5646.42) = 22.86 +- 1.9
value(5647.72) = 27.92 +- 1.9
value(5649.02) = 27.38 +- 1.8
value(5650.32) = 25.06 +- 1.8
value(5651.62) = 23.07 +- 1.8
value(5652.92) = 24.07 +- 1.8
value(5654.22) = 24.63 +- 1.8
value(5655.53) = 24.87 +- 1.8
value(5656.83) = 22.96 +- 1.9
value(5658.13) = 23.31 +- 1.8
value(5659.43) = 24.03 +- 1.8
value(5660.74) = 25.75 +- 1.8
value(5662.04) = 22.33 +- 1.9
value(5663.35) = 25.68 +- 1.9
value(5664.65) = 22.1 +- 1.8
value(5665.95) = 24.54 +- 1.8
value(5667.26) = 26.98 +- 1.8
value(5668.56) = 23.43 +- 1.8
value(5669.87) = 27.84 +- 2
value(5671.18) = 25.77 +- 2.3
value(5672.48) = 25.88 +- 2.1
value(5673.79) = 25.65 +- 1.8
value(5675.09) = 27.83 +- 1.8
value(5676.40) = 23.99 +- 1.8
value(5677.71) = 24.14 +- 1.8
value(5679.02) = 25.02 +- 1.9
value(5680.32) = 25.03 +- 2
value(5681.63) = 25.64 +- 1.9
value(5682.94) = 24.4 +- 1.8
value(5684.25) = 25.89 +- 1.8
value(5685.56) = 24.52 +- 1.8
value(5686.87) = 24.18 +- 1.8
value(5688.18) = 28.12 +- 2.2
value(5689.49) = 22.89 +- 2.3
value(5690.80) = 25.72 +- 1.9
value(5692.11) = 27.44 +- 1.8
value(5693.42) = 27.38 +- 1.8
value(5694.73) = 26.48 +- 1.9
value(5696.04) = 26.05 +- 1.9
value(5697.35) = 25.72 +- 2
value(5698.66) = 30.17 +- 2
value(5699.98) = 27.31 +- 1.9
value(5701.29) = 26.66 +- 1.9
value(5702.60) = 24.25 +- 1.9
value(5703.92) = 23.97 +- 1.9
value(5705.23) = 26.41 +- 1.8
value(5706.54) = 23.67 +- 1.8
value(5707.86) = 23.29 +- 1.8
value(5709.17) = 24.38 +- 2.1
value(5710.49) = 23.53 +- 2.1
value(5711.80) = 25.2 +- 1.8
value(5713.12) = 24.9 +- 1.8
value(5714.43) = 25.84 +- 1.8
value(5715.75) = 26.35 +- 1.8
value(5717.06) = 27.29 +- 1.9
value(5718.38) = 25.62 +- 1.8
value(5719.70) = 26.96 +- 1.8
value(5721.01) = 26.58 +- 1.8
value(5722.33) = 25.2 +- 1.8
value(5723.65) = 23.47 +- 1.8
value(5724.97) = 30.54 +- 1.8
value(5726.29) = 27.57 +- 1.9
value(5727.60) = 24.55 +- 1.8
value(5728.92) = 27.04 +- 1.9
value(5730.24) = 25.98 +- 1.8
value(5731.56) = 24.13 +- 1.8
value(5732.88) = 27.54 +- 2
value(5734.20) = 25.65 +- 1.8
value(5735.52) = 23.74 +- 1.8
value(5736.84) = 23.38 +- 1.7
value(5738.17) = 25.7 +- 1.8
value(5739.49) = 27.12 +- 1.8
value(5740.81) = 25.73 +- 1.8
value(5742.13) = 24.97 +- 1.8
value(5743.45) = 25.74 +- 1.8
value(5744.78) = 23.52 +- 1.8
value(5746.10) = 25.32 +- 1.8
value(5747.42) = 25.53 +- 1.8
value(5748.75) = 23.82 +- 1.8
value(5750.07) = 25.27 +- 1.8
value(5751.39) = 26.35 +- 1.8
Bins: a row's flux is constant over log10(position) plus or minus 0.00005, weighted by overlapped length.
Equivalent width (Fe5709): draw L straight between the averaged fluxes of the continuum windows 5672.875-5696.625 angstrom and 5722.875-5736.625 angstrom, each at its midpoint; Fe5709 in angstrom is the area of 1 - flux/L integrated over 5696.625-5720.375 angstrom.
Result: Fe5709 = 0.11 angstrom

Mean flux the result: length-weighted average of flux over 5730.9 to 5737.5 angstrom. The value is 24.9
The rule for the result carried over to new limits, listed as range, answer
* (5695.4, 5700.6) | 27.3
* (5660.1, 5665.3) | 24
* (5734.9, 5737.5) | 23.6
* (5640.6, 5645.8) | 25.6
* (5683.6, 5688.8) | 25.7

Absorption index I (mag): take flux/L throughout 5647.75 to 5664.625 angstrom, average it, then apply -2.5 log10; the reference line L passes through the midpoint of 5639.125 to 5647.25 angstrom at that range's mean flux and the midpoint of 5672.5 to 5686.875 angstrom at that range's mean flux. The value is 0.04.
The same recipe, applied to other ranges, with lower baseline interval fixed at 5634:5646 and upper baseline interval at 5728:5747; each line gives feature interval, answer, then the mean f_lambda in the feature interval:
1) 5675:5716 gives -0.02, 25.5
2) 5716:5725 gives -0.04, 26.2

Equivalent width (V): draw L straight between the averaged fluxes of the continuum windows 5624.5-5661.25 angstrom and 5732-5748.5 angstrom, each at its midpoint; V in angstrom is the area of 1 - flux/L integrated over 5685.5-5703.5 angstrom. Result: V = -0.8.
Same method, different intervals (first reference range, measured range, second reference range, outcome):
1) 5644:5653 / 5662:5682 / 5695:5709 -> 0.1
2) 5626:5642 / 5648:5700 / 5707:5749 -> -0.5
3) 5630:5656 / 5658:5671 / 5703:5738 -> 0.2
